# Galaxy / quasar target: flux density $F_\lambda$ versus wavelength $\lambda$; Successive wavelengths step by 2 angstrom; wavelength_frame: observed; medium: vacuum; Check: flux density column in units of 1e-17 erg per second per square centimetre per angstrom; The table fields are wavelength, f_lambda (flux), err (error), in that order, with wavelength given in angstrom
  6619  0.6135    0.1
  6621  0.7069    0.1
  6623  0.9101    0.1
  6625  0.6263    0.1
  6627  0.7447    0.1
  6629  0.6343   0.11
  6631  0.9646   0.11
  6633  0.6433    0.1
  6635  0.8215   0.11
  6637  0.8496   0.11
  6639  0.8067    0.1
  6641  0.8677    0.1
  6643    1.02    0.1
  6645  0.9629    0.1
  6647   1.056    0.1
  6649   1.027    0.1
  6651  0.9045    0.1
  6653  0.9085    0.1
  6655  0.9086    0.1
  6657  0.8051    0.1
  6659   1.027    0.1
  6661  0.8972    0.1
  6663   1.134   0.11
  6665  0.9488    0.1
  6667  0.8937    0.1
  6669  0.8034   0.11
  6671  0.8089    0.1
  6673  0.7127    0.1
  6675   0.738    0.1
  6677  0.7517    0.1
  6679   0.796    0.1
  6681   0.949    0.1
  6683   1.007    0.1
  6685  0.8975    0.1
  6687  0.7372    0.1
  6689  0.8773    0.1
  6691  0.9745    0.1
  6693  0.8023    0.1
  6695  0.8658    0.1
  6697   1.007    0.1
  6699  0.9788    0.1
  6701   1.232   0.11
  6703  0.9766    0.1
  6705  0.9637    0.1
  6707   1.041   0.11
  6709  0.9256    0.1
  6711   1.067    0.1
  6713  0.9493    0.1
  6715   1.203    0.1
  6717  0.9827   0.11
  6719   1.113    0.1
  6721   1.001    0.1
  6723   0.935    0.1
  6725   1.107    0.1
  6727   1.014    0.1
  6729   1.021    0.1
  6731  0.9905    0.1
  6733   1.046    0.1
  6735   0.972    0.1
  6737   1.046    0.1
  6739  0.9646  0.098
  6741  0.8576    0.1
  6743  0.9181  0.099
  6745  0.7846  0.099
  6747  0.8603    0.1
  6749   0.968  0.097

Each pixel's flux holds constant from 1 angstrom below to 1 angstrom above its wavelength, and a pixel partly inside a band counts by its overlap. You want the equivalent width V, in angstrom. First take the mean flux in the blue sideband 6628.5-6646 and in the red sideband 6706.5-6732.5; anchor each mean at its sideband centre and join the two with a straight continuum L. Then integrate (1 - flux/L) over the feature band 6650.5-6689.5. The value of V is 1.8 angstrom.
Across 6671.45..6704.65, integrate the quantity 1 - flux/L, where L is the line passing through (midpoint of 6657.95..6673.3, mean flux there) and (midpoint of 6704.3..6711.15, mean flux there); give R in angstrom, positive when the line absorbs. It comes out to 2.2 angstrom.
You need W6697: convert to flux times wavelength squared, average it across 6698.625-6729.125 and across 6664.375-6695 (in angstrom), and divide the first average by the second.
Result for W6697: 1.23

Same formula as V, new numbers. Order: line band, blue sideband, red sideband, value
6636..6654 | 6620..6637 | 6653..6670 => -1.9 angstrom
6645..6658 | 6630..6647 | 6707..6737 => -0.5 angstrom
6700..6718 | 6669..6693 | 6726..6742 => -2.4 angstrom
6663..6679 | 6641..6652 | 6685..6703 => 2.2 angstrom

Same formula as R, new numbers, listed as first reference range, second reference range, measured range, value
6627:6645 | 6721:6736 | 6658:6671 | -0.8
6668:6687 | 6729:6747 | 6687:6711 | -2.6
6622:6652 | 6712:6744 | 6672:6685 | 1.3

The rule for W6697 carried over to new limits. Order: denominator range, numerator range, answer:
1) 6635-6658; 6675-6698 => 0.96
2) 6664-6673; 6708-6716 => 1.24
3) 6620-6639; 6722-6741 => 1.34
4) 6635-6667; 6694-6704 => 1.10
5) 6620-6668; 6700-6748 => 1.16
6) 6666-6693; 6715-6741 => 1.23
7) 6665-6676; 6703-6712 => 1.25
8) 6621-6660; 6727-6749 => 1.13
